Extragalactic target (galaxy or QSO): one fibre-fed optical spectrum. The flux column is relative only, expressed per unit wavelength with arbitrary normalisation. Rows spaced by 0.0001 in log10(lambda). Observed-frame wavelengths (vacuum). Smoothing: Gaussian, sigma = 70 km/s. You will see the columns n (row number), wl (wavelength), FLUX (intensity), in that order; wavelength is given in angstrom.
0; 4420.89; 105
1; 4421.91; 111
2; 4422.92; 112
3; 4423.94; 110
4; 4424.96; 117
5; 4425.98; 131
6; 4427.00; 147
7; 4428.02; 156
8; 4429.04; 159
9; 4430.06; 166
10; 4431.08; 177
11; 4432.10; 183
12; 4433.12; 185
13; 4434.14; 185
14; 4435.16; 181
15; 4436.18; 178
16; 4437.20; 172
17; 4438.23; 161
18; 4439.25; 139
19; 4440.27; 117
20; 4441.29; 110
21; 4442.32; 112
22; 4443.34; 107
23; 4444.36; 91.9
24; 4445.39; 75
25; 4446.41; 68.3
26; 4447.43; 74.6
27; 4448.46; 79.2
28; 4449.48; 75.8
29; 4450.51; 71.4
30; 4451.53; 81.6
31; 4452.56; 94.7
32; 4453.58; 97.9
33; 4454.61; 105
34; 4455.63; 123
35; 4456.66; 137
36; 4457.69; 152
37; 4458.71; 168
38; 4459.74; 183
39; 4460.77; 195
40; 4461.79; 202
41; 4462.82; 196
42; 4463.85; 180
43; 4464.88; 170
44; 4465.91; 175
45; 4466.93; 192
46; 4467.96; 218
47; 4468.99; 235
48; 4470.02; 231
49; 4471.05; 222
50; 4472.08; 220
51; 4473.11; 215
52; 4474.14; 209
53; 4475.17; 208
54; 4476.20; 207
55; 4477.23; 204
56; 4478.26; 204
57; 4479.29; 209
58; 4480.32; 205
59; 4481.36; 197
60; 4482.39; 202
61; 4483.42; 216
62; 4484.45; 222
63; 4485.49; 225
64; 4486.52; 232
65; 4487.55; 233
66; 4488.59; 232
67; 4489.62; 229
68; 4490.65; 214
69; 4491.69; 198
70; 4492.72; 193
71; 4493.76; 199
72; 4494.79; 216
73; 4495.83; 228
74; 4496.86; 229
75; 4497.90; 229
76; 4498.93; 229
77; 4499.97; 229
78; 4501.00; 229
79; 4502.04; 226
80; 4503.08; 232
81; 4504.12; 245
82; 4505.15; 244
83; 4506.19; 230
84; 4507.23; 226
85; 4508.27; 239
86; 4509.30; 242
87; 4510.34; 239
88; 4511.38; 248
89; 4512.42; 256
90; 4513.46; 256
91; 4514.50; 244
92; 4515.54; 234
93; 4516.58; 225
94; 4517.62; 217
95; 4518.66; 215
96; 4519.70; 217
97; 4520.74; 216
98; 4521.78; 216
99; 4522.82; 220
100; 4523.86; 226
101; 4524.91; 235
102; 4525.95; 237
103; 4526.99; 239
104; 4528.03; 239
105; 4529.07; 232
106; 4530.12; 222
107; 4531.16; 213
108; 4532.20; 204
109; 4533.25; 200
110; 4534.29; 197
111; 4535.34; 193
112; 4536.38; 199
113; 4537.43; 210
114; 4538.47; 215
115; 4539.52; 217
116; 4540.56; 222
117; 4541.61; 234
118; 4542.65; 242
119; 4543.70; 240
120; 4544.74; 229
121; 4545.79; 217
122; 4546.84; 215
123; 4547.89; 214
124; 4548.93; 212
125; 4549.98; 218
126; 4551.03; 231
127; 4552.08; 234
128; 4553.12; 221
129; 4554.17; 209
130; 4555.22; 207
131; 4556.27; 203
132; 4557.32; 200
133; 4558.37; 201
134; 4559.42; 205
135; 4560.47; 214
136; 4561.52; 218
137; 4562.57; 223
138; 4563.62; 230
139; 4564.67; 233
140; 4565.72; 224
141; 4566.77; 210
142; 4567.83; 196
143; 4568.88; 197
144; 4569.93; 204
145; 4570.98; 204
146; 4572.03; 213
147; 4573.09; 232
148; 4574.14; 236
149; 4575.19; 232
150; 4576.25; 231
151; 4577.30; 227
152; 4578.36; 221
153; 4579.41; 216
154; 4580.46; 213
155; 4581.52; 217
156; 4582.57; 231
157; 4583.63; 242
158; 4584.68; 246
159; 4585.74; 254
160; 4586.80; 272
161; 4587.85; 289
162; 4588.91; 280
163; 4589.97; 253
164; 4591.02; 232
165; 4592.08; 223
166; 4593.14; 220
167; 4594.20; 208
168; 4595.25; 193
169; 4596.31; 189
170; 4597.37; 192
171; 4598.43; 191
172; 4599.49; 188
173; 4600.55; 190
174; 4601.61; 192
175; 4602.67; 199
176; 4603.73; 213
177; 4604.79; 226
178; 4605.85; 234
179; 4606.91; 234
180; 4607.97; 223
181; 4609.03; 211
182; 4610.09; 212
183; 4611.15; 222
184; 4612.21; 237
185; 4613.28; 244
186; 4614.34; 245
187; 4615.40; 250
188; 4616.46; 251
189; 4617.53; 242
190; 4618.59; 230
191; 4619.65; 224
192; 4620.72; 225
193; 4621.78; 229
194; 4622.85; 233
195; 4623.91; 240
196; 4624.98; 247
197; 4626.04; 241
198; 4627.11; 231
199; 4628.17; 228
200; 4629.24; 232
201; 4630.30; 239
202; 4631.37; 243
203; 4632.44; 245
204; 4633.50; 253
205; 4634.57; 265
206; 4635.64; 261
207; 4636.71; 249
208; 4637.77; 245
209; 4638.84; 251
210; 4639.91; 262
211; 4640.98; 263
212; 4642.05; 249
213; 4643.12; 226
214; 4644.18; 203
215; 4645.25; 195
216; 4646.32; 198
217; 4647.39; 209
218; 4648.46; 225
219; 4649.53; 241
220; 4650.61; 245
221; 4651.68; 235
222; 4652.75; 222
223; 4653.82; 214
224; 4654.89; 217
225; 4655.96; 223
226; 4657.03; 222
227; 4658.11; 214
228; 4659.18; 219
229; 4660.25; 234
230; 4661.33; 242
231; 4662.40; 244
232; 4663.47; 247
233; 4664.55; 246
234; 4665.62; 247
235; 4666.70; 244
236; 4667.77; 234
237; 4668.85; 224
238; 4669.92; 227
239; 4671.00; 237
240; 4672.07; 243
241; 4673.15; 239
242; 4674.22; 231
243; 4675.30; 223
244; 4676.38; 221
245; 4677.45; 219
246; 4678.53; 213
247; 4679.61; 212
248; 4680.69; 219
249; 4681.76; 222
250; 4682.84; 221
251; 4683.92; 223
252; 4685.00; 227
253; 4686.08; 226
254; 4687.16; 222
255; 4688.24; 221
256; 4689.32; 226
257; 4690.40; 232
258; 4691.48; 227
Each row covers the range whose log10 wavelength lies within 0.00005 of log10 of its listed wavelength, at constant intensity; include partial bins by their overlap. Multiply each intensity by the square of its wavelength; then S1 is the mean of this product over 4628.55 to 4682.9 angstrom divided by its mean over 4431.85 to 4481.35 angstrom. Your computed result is 1.6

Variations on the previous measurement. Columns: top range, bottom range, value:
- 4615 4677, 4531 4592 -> 1.09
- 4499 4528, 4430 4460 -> 1.89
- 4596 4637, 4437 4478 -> 1.61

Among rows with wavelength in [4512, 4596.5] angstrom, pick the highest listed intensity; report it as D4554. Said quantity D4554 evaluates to 289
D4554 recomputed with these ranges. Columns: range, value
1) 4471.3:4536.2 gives 256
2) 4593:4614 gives 244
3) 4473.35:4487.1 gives 232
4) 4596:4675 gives 265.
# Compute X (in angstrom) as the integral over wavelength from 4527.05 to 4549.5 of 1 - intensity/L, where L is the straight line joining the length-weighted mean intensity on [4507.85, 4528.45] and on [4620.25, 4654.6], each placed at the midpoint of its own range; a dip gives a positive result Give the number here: 1.5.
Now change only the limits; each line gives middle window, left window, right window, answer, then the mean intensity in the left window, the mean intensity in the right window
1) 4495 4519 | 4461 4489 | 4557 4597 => -2.3 angstrom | 209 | 224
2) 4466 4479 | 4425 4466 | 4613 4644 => -5.0 angstrom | 138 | 242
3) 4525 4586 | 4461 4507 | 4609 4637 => 2.0 angstrom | 215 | 238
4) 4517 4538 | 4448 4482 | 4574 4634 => -2.1 angstrom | 172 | 229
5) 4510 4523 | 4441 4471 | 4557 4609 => -3.9 angstrom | 140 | 221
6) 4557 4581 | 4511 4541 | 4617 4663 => 1.1 angstrom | 223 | 234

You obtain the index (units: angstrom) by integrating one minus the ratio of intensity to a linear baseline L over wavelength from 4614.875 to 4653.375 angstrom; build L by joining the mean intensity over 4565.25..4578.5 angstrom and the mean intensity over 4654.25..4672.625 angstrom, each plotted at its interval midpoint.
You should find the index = -1.5 angstrom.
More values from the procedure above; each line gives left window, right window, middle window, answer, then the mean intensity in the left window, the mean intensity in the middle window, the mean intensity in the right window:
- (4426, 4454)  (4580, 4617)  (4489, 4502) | -4.5 angstrom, 128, 219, 226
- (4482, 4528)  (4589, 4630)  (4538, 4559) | 0.7 angstrom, 228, 219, 224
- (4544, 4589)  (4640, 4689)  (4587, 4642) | -1.6 angstrom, 223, 232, 228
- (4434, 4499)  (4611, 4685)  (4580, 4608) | -1.1 angstrom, 174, 224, 233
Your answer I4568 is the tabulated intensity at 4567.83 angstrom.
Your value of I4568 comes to 196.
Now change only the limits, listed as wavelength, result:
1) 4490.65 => 214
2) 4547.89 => 214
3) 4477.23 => 204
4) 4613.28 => 244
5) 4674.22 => 231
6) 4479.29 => 209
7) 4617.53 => 242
